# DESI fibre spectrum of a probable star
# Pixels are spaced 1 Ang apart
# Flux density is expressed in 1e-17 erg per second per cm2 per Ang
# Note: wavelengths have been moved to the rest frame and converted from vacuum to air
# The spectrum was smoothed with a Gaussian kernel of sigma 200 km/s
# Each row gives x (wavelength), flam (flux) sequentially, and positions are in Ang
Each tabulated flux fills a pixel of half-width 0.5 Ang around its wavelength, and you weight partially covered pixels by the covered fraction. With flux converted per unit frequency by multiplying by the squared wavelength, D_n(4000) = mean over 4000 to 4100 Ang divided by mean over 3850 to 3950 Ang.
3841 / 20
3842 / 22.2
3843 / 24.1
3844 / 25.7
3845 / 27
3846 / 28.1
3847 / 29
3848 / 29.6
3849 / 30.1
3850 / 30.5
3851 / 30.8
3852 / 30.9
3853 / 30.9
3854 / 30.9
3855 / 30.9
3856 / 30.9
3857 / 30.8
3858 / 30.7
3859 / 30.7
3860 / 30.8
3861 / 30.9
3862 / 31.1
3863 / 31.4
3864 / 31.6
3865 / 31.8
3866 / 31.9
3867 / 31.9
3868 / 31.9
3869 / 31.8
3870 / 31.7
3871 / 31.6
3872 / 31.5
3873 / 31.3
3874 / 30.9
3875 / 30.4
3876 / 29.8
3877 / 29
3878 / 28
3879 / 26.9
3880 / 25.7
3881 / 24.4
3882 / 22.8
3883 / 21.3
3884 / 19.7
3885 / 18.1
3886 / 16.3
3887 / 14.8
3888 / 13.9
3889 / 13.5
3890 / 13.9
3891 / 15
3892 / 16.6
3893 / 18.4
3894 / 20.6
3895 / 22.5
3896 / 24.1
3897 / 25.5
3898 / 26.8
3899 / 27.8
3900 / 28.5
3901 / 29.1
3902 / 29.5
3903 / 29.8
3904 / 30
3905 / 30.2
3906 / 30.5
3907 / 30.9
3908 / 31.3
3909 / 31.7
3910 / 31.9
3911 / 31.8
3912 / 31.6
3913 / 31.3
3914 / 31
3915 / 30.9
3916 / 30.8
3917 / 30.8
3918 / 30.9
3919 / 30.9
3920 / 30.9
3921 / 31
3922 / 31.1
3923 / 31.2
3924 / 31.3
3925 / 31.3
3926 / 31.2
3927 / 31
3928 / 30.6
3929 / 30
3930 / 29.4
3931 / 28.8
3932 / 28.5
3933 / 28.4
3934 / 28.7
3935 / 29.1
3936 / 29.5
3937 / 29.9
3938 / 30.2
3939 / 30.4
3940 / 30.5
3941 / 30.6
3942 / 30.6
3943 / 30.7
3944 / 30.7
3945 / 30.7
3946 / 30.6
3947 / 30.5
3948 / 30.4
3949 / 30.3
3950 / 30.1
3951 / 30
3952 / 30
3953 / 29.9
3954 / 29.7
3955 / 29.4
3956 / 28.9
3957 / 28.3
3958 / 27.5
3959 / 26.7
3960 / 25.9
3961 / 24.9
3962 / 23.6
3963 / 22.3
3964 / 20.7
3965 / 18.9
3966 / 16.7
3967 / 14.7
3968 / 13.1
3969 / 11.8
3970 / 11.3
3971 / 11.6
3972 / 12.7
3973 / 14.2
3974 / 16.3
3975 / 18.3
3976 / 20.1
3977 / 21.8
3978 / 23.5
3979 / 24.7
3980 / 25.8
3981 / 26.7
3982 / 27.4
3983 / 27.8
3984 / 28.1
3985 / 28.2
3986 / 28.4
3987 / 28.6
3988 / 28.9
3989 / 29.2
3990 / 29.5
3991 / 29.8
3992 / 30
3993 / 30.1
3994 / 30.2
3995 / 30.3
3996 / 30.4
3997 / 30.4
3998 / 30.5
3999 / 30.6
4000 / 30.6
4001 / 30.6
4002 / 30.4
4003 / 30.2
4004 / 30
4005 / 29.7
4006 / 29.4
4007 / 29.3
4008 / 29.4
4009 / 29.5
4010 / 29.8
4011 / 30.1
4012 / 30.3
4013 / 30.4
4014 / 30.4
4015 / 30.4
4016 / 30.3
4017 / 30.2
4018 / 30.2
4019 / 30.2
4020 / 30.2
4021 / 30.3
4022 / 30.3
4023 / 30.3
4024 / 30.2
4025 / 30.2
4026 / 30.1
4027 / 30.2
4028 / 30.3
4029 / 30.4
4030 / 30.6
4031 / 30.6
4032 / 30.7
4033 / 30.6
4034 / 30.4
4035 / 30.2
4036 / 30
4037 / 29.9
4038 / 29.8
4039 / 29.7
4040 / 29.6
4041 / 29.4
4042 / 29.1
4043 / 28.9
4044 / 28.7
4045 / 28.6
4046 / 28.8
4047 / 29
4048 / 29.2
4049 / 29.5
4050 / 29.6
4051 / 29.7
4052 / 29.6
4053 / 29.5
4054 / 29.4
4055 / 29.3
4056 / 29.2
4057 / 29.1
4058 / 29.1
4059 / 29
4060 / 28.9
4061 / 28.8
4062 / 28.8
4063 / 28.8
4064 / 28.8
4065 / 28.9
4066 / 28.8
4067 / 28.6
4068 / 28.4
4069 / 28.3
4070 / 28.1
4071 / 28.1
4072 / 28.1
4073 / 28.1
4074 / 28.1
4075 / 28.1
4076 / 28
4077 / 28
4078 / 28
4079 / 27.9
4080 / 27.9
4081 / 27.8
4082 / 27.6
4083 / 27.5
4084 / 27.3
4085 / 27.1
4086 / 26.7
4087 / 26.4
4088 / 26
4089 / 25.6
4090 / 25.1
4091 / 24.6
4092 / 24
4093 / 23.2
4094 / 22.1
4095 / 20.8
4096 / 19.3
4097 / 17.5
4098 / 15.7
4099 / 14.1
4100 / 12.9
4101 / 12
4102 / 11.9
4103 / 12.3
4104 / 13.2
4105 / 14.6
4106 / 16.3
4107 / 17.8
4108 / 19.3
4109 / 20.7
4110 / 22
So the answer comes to 1.1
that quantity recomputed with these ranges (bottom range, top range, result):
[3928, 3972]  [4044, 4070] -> 1.17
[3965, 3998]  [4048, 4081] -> 1.27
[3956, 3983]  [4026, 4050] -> 1.49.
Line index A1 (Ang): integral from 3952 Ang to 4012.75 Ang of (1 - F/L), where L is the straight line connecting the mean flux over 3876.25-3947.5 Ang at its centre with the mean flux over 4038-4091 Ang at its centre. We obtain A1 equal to 4.8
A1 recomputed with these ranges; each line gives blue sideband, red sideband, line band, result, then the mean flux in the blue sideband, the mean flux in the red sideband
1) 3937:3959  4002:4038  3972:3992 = 3.40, 29.9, 30.2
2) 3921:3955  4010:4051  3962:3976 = 6.54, 30.2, 29.9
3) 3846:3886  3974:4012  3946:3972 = 4.27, 29.2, 28.2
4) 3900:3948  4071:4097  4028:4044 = -1.53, 30.5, 26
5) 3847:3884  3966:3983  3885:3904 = 3.60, 29.8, 18.6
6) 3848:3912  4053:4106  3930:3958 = -3.38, 27.4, 24.9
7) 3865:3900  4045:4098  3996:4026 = -4.24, 24.6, 27.3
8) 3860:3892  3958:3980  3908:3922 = -4.95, 25.9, 19.1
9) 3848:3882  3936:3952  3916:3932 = -0.14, 30.3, 30.4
